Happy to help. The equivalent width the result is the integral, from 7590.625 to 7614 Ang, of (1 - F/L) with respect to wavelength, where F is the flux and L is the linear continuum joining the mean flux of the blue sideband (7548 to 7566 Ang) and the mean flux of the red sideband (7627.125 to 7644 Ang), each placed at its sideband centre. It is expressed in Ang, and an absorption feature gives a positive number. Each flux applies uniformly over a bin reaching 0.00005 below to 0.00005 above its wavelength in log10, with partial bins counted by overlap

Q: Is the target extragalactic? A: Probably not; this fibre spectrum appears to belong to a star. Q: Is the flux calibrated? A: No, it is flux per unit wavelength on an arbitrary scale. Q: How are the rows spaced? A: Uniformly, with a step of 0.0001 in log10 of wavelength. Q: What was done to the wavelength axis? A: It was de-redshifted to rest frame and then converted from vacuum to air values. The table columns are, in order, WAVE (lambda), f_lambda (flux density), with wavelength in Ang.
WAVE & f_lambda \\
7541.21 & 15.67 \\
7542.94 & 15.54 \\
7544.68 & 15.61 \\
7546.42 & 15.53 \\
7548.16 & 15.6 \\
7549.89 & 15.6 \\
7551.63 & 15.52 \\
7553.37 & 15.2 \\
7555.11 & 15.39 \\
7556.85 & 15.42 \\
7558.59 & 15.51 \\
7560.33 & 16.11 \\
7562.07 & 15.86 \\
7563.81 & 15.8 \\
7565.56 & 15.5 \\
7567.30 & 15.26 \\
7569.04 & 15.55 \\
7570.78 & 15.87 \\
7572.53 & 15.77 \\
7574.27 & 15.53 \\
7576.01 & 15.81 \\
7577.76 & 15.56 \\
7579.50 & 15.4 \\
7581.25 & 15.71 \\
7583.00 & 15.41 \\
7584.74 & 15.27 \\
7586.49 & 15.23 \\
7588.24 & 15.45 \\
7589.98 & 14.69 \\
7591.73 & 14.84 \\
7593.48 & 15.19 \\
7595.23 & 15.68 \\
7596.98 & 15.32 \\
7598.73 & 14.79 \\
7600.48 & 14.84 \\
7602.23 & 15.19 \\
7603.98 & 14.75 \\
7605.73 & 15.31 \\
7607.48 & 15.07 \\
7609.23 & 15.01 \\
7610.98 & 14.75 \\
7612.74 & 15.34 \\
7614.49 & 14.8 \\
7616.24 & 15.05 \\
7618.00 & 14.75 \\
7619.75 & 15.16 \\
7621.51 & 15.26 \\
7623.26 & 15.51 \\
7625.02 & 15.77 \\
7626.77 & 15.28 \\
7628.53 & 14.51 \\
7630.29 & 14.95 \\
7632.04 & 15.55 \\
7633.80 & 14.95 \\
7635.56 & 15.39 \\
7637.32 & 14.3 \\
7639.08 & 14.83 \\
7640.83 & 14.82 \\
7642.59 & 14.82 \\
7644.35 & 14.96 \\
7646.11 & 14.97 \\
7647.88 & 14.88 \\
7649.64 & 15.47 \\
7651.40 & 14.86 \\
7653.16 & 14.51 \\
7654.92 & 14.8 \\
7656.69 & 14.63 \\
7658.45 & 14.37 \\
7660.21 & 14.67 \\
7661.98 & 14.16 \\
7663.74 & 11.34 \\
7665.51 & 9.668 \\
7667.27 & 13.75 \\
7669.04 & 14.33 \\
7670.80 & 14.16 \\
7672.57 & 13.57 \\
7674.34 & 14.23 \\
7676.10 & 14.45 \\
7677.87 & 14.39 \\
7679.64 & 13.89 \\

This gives 0.2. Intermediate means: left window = 15.6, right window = 14.9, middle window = 15.1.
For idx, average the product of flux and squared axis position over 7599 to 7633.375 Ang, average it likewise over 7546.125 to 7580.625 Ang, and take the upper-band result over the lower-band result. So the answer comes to 0.98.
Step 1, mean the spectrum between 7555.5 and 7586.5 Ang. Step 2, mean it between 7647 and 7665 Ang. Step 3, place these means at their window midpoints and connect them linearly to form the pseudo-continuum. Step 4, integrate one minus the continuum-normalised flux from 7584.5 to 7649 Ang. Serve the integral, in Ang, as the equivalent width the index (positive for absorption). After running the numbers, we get -0.8 Ang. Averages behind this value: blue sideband 15.6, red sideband 14.3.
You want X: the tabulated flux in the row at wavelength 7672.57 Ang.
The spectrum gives 13.57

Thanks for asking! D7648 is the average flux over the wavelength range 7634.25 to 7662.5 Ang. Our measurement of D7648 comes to 14.8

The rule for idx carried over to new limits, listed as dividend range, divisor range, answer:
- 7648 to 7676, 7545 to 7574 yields 0.92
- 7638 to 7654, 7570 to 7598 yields 0.98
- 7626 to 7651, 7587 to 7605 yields 1.00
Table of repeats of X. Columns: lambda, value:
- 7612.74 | 15.34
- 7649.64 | 15.47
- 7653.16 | 14.51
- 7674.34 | 14.23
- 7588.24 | 15.45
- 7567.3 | 15.26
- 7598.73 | 14.79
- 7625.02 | 15.77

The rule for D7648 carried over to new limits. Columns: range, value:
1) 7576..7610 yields 15.2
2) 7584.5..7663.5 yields 15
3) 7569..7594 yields 15.4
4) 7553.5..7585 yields 15.6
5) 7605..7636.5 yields 15.1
